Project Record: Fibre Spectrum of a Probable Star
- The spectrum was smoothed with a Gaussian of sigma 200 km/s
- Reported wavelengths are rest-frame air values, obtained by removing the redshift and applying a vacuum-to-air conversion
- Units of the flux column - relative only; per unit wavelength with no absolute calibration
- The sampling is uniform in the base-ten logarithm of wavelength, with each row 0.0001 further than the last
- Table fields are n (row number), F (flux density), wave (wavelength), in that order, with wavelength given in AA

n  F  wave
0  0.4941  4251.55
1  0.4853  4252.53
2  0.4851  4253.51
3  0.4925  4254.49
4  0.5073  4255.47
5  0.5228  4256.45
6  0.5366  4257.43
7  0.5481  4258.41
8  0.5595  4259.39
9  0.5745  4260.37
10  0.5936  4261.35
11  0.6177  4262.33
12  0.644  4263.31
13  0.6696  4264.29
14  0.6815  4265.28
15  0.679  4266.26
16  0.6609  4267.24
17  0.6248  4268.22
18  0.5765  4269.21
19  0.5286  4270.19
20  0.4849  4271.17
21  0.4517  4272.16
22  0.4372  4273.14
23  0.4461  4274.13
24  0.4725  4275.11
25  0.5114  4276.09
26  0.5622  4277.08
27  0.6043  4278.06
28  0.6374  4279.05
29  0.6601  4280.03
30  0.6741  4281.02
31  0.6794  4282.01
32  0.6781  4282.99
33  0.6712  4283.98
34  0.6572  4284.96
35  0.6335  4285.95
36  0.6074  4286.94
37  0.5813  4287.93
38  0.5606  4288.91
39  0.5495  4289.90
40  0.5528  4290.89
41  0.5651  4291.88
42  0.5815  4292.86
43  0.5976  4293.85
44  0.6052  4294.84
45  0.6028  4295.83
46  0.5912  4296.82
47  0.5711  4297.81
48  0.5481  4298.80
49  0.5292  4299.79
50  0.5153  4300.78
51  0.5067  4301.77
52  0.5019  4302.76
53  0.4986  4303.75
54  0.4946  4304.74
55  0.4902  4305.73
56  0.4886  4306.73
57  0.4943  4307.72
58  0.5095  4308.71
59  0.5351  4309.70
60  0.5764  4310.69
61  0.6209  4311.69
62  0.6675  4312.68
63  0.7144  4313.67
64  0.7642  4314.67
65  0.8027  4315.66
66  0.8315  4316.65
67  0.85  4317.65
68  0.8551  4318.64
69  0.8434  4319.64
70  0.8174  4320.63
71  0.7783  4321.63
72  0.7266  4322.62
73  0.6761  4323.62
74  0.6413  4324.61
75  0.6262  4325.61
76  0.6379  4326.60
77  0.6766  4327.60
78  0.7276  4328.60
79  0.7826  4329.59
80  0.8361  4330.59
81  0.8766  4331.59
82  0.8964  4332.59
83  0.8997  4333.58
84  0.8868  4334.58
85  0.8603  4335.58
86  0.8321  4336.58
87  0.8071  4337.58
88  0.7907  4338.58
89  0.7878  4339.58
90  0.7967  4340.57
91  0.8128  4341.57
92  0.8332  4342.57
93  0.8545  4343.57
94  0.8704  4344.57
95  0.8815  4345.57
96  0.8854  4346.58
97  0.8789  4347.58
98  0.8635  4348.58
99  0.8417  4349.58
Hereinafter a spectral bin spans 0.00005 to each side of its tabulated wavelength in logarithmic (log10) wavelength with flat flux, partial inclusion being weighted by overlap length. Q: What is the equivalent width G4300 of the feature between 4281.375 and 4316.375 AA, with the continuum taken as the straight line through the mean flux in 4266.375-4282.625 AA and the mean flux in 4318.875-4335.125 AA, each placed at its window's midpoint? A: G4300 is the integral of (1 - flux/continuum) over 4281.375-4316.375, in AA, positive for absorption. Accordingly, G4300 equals 3.8 AA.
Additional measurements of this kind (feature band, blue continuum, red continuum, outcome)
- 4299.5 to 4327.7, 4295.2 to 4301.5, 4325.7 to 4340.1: 1.1 AA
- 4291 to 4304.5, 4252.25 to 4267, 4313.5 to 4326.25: 2.7 AA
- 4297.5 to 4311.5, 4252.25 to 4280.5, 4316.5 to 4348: 3.6 AA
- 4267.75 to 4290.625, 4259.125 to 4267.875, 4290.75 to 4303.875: 0.7 AA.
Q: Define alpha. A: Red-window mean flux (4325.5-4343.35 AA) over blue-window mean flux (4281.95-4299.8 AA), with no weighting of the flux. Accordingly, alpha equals 1.34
